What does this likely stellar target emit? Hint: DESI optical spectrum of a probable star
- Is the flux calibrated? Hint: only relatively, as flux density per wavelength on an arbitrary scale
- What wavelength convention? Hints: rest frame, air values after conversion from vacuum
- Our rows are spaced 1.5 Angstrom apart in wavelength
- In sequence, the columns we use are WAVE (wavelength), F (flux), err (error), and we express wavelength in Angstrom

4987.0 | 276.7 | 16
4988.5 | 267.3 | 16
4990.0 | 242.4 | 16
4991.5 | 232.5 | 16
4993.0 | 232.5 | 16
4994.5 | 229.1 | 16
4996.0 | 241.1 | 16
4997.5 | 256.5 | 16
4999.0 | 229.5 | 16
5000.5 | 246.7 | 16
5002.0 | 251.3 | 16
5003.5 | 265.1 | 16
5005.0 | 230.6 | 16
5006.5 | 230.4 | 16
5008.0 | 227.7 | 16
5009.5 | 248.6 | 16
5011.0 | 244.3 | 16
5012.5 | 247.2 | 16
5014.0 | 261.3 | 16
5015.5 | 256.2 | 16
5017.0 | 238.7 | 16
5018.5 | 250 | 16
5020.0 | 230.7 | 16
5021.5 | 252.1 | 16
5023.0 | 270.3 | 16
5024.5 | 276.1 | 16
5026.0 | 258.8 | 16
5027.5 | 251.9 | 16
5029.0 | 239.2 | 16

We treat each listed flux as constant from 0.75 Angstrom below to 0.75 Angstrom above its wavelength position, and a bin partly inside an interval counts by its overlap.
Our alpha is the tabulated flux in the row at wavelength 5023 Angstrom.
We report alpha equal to 270.3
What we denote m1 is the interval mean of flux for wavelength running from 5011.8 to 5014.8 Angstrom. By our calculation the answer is 254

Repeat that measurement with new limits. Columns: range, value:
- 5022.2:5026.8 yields 268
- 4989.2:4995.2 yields 234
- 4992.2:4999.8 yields 238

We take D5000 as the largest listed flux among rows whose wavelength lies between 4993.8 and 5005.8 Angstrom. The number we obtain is 265.1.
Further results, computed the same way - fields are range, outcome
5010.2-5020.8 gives 261.3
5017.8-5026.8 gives 276.1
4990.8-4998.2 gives 256.5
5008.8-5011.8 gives 248.6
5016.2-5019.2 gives 250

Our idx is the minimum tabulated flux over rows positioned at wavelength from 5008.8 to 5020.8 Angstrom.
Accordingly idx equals 230.7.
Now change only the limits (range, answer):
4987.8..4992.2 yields 232.5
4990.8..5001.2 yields 229.1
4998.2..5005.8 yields 229.5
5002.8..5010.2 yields 227.7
